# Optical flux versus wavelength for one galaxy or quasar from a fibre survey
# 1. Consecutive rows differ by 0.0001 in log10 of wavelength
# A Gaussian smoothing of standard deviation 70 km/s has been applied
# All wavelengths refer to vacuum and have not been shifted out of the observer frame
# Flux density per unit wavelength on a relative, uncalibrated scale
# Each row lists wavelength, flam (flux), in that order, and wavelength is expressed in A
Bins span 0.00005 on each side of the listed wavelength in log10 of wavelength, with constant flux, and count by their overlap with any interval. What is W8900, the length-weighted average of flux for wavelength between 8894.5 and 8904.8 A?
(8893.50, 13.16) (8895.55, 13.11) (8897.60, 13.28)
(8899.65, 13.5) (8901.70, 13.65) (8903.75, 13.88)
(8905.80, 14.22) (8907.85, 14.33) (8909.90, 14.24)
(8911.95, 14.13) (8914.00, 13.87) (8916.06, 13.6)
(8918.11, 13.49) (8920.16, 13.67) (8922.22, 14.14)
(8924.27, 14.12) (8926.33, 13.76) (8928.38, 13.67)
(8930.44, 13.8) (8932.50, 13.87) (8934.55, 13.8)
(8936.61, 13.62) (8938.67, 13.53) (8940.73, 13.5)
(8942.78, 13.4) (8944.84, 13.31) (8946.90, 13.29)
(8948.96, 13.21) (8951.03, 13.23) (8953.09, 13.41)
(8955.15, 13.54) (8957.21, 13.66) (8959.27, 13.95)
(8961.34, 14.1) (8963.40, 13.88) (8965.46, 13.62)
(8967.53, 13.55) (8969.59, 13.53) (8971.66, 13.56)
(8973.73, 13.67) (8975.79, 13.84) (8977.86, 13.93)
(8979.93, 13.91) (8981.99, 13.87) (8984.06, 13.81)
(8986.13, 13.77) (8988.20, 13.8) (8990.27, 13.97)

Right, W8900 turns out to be 13.5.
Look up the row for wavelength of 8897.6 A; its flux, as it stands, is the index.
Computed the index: 13.28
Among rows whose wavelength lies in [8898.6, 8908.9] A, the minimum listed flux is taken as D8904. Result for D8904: 13.5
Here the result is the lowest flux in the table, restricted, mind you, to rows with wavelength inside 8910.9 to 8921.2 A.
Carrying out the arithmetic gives 13.49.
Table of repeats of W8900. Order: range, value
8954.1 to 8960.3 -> 13.7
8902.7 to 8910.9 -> 14.2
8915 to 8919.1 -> 13.5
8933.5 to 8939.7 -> 13.7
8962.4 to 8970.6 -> 13.7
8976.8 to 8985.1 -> 13.9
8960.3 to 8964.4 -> 14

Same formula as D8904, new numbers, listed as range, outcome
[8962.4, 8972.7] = 13.53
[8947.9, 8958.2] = 13.21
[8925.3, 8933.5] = 13.67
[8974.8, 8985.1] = 13.81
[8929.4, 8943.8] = 13.4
